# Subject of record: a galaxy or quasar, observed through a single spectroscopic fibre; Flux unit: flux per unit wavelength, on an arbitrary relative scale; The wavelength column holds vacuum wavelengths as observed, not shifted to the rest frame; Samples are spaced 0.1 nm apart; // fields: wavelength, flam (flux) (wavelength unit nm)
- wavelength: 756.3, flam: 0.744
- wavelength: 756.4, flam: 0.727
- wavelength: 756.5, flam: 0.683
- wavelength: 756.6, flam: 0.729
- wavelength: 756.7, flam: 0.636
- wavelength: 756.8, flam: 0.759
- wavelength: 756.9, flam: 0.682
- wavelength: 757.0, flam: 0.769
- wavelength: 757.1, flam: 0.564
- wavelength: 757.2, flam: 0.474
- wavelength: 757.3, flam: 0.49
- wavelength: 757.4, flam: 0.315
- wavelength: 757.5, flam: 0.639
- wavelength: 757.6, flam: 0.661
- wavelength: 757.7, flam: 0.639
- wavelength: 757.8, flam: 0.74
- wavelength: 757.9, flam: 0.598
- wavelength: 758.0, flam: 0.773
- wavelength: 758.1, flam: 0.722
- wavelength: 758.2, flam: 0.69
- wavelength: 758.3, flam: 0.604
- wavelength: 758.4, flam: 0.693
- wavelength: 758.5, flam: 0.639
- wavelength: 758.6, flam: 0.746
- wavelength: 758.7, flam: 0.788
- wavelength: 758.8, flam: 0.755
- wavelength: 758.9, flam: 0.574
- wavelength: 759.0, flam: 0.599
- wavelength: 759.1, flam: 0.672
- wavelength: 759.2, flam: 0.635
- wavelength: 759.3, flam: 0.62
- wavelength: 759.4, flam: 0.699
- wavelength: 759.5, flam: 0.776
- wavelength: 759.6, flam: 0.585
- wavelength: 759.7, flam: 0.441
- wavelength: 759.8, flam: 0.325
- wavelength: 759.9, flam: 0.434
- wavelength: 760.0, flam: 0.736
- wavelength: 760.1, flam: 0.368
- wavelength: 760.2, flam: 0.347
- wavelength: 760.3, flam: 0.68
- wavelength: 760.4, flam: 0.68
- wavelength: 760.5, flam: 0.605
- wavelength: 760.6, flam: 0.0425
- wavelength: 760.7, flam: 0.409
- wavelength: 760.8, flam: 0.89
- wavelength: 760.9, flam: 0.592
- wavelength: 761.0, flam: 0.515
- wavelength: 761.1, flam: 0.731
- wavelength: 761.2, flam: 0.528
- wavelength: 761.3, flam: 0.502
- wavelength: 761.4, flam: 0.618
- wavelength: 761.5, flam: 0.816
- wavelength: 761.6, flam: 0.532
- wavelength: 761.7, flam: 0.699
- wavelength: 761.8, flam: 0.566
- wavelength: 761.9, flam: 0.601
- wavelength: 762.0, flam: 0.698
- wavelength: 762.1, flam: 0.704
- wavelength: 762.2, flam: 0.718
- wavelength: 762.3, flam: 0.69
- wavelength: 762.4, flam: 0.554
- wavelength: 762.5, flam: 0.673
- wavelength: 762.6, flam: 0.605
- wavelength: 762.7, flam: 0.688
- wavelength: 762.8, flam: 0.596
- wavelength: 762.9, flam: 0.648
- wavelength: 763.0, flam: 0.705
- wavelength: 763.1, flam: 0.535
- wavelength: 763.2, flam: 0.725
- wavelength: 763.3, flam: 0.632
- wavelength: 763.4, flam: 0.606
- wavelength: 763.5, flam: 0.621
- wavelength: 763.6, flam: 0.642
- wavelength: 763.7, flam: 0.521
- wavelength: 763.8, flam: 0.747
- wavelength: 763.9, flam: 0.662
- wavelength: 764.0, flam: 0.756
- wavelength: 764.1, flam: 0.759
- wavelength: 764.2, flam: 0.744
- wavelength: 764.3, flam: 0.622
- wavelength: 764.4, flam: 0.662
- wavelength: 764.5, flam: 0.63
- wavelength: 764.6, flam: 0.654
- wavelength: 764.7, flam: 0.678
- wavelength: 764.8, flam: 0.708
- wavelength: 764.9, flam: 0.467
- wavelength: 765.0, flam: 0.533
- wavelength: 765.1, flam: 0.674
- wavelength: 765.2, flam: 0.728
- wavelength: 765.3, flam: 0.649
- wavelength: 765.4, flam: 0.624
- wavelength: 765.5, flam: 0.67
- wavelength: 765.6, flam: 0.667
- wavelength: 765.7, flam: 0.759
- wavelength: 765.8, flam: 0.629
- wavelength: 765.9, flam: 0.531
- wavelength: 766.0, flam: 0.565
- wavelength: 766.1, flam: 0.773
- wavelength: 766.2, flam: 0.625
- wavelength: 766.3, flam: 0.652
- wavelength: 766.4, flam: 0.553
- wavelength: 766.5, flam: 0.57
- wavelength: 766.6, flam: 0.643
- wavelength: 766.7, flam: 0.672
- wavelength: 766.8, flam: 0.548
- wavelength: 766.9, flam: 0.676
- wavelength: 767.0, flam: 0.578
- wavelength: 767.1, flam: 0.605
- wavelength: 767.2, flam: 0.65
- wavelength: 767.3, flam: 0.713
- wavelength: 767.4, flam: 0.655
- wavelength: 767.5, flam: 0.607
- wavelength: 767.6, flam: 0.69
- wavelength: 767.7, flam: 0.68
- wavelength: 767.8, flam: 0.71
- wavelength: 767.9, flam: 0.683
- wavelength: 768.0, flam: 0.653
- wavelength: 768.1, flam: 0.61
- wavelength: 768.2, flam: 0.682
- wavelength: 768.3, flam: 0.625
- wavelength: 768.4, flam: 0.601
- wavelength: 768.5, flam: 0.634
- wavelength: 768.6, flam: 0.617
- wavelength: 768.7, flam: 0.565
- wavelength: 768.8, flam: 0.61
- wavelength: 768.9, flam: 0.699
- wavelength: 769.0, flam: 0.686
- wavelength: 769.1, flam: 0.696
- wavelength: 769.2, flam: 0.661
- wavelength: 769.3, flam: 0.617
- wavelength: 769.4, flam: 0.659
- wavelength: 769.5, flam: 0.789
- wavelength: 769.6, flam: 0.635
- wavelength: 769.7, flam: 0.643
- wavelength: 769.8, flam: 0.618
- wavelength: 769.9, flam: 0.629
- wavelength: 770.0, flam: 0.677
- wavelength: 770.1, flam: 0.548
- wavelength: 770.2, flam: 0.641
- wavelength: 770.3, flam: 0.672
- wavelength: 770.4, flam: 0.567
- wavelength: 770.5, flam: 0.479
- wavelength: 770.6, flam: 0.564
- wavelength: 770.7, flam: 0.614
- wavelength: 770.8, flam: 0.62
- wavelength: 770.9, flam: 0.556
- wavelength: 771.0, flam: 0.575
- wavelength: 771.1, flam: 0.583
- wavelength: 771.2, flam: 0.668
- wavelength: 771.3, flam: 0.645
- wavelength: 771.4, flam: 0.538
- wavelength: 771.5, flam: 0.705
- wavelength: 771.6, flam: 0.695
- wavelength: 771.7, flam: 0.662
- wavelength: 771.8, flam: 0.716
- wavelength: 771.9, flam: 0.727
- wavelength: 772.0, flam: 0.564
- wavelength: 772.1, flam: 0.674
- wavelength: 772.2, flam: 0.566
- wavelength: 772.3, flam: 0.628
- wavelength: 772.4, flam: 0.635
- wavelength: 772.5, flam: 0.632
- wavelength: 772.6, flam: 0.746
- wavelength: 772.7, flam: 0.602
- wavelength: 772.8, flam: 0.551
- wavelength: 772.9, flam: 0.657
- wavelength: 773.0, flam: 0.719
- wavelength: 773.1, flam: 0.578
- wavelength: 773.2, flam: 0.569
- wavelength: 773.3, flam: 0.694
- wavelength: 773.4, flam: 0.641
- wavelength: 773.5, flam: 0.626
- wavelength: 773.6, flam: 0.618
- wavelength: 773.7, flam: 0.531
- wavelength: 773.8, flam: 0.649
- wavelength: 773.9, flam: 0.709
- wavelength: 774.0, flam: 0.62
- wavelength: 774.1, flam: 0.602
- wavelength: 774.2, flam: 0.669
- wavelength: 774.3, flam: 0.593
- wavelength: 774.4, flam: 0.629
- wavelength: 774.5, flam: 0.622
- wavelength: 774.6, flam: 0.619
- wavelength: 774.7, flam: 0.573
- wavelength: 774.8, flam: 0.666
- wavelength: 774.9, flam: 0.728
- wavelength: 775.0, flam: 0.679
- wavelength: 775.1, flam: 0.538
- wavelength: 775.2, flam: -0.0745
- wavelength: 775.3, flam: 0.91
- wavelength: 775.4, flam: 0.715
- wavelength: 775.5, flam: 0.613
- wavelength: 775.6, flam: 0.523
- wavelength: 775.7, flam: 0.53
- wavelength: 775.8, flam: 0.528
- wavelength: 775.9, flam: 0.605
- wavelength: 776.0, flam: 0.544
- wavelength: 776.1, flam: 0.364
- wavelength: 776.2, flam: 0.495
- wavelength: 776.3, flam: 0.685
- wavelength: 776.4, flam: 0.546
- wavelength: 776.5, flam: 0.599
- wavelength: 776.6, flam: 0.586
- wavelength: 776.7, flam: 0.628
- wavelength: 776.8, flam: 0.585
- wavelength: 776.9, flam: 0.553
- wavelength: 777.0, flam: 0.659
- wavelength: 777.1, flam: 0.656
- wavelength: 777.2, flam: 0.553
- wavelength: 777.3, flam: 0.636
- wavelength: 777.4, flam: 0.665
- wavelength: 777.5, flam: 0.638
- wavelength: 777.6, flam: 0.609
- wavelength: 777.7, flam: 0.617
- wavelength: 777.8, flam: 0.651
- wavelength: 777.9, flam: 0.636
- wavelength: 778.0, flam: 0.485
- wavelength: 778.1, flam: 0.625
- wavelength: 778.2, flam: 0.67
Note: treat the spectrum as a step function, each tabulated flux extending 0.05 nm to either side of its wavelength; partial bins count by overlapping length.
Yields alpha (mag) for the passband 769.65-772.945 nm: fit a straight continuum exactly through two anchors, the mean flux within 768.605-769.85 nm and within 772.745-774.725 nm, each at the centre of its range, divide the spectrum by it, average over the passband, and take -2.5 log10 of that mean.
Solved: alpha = 0.03 mag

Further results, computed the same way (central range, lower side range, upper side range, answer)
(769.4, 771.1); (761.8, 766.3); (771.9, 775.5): 0.03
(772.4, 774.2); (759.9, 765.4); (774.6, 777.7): -0.07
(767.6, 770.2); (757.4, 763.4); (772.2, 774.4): -0.04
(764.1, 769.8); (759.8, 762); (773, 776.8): -0.12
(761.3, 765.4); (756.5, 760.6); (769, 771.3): -0.05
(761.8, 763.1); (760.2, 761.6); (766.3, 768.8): -0.11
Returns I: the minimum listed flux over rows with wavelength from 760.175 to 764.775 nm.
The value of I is 0.0425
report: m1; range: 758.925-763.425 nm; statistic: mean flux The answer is 0.6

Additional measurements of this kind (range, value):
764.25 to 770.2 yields 0.642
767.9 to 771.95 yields 0.635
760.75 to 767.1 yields 0.643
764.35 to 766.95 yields 0.636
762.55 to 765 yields 0.648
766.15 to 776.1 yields 0.624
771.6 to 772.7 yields 0.654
